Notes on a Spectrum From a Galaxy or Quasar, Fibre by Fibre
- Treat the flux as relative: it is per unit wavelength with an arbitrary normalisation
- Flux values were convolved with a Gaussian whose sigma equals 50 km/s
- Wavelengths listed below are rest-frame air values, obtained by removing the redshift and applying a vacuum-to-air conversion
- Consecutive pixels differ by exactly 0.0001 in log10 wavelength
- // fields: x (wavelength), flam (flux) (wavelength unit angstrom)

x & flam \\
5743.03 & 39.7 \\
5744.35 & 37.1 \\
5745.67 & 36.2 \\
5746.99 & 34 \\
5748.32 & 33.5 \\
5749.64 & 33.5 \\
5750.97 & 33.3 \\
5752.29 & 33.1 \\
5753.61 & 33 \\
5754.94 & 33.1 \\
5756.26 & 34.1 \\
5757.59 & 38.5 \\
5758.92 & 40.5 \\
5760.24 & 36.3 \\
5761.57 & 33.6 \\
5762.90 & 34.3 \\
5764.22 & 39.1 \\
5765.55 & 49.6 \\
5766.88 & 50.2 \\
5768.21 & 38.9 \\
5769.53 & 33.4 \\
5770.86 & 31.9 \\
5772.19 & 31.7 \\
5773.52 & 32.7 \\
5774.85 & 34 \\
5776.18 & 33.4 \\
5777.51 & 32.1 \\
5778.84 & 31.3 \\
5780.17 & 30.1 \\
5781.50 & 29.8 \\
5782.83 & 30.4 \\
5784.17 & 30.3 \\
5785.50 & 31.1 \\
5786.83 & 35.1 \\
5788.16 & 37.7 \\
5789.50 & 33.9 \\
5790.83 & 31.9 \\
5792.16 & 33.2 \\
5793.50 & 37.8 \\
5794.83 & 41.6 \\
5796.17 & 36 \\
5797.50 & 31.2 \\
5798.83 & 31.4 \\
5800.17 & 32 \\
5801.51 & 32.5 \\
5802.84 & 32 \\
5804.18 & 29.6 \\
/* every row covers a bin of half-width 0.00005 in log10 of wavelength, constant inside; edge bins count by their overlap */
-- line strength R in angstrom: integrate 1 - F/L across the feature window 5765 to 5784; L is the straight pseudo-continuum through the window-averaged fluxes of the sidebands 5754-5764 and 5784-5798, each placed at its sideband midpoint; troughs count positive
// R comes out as 0.3 angstrom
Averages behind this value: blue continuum 35.8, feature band 34.7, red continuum 34.7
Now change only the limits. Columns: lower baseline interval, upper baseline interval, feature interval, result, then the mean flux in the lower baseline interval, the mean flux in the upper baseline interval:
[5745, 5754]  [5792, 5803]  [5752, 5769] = -2.1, 33.9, 34.3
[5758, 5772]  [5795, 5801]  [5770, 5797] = 1.7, 38.5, 33.4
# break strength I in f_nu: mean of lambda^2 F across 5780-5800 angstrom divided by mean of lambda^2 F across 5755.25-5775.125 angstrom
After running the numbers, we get 0.9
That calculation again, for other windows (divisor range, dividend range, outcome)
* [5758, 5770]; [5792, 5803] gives 0.88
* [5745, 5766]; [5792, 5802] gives 0.98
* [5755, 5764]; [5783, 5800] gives 0.95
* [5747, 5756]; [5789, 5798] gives 1.07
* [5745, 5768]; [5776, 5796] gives 0.91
